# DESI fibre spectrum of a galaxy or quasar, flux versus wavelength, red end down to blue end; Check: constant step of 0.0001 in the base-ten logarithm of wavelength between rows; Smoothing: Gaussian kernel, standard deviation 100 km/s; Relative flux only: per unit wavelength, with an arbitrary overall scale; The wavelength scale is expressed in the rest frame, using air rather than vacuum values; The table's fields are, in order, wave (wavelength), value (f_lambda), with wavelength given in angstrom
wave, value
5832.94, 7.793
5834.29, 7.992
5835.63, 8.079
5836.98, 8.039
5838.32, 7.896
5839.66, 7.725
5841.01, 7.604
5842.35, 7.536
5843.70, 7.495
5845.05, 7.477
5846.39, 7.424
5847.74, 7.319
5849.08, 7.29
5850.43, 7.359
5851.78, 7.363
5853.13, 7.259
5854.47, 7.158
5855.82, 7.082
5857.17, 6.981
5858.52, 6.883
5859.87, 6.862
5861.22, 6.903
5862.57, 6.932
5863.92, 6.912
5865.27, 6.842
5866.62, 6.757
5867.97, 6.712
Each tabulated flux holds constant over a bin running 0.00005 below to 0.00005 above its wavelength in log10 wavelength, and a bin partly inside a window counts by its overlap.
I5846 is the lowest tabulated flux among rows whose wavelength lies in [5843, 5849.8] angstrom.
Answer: 7.29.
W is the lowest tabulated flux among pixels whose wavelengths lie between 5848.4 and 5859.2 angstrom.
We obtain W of 6.883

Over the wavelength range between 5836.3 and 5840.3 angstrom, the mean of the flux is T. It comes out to 7.89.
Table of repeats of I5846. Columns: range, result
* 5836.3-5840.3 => 7.725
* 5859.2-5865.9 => 6.842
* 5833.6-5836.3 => 7.992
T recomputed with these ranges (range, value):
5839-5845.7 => 7.56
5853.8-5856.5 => 7.12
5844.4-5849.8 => 7.39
